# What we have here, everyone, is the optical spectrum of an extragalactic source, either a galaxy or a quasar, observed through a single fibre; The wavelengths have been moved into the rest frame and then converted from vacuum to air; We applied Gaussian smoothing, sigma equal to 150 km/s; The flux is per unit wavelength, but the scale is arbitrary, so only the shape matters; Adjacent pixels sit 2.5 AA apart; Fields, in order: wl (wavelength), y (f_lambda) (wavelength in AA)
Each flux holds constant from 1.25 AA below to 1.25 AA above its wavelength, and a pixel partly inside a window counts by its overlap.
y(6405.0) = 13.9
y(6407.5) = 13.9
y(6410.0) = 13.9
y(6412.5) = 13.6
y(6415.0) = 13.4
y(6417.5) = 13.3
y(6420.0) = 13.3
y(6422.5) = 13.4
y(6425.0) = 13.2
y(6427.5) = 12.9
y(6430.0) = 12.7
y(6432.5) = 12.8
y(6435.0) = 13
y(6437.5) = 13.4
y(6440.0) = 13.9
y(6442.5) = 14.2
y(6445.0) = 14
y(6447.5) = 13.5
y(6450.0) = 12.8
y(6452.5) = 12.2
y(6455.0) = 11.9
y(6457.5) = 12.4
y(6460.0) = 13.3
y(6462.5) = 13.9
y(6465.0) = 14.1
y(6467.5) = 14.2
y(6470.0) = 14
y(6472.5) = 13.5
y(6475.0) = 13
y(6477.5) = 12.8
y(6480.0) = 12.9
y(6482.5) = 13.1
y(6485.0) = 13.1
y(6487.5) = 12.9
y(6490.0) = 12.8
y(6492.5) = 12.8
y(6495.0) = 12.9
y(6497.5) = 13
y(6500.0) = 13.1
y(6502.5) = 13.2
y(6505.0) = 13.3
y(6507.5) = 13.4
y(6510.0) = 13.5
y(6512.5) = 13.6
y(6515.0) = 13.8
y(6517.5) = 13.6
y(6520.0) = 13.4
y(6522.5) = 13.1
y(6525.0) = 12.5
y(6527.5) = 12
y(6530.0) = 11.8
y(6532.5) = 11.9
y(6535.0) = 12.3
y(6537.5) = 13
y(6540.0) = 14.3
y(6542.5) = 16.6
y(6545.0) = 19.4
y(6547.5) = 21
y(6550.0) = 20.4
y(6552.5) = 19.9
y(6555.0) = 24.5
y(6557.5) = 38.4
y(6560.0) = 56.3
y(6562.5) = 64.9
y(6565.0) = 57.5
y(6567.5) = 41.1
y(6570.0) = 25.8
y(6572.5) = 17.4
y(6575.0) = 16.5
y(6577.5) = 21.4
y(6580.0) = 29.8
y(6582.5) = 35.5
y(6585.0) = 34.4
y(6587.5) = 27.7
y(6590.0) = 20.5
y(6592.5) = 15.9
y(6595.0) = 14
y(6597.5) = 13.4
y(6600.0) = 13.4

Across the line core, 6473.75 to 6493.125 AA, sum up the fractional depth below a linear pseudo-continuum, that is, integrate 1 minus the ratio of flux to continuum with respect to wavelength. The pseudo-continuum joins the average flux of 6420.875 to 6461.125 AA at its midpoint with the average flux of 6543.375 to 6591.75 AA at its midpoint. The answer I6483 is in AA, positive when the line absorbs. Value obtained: 6.2 AA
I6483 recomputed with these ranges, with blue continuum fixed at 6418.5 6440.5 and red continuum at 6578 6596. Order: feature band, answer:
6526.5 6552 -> 7.4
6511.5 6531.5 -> 7.2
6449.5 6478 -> 4.7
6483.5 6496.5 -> 3.6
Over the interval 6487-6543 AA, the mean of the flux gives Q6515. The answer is 13.1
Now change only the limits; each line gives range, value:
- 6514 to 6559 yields 17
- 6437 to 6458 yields 13.2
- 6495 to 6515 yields 13.3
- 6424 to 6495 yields 13.2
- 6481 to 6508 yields 13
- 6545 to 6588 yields 32.2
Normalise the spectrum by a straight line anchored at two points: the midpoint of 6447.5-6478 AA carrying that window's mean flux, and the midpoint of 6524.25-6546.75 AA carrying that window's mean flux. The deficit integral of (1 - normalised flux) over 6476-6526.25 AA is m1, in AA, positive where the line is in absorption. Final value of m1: 1.67 AA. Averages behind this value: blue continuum 13.2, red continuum 13.9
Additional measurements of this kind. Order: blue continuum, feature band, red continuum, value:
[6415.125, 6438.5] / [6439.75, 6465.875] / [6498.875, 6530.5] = -0.3 AA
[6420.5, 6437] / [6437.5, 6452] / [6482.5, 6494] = -0.6 AA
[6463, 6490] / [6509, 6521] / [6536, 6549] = 1.4 AA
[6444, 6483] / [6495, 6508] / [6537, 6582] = 4.2 AA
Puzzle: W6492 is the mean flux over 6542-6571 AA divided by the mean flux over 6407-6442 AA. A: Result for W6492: 2.57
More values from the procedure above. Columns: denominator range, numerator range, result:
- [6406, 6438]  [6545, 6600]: 2.16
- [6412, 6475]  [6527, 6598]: 1.91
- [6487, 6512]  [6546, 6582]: 2.48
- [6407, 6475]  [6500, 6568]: 1.61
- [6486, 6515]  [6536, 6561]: 1.82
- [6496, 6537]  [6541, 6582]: 2.36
